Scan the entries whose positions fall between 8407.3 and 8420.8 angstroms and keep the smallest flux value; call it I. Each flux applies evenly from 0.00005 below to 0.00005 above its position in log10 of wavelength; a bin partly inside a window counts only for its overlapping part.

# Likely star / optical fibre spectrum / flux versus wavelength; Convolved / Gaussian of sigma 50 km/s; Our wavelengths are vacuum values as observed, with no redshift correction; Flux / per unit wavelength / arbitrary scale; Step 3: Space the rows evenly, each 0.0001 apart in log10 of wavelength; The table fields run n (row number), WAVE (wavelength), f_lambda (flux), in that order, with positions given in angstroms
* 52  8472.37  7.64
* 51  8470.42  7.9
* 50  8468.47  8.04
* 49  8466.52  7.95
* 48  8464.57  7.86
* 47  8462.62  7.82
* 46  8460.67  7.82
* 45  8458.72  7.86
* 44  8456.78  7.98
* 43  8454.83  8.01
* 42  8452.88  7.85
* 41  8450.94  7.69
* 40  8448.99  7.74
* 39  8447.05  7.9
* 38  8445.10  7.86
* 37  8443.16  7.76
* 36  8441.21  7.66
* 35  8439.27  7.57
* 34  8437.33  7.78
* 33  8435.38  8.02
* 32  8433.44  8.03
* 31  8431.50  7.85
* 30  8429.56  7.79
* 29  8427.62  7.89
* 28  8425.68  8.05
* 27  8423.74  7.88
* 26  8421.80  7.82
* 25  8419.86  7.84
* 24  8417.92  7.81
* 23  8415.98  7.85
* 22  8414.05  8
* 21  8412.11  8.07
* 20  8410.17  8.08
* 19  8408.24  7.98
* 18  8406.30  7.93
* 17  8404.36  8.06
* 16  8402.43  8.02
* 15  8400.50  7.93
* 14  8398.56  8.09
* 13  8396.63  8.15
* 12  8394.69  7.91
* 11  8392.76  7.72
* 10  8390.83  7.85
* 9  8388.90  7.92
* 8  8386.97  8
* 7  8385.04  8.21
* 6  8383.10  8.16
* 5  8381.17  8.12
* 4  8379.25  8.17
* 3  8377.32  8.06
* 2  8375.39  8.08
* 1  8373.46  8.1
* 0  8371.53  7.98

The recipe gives 7.81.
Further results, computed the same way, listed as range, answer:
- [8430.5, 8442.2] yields 7.57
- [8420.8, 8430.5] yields 7.79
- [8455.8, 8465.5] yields 7.82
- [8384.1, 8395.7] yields 7.72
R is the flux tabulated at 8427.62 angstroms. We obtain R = 7.89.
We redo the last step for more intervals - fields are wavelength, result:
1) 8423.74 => 7.88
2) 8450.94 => 7.69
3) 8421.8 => 7.82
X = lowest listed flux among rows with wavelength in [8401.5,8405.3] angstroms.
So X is 8.02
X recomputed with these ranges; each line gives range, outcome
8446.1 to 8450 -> 7.74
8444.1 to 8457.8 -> 7.69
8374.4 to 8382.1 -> 8.06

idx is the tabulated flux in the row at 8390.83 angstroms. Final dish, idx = 7.85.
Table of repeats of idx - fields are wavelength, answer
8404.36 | 8.06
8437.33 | 7.78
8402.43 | 8.02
